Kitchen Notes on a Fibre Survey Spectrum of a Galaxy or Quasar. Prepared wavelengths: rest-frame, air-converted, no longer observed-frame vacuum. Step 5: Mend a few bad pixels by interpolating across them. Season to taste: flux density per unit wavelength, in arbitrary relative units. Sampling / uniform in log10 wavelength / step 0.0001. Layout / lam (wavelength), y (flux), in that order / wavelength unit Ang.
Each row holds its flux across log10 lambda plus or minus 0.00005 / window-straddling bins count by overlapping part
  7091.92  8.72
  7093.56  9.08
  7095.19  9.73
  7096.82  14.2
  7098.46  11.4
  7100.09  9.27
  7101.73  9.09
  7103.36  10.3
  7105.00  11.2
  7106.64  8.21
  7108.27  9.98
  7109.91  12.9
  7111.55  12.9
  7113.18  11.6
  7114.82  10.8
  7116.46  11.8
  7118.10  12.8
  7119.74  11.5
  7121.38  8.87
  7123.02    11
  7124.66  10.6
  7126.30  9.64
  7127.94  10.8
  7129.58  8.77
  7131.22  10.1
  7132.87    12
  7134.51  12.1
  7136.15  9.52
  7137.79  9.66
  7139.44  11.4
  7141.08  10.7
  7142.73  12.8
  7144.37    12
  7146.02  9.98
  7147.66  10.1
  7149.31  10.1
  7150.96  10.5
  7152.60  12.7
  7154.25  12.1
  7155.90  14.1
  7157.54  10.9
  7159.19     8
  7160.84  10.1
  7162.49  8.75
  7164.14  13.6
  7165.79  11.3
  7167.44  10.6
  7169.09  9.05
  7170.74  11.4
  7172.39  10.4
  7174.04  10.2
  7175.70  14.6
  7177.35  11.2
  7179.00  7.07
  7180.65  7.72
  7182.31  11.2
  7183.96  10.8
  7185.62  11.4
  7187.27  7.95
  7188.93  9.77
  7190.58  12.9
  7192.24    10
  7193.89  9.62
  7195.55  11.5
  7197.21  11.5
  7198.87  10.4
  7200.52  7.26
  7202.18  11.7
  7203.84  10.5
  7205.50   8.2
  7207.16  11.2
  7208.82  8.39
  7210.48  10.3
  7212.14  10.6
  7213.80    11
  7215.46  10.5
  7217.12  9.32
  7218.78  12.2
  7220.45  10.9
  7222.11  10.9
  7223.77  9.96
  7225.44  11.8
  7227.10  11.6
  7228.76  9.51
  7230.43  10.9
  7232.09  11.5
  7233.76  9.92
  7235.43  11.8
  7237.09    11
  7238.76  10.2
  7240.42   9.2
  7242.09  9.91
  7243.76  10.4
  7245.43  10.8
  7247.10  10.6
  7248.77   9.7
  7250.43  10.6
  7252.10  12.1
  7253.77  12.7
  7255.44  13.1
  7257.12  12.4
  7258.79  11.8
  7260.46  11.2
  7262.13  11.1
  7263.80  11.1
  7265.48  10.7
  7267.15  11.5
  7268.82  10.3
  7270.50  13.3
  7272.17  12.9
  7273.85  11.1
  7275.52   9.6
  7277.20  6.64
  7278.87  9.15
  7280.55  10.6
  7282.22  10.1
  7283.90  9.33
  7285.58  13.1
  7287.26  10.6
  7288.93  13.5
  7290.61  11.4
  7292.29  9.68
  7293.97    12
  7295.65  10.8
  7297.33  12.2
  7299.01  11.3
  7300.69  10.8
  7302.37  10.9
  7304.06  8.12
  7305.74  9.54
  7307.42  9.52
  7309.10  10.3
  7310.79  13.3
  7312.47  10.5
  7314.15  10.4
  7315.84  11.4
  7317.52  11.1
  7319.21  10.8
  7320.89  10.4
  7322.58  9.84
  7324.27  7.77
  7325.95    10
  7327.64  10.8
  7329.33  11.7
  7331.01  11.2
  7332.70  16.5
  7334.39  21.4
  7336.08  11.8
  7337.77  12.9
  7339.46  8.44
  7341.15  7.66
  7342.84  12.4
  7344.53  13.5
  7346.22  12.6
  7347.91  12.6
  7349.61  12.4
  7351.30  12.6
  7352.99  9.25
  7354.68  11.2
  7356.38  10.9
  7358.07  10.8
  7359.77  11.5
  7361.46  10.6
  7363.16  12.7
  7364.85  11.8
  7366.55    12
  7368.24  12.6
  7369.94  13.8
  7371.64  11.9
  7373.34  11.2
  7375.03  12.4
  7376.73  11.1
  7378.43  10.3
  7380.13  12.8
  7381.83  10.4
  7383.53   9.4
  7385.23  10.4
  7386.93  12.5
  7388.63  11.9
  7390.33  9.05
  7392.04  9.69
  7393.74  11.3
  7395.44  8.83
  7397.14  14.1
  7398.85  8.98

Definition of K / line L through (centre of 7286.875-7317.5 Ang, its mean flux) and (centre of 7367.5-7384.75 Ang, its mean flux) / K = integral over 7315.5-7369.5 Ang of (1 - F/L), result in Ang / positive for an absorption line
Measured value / -1.99 Ang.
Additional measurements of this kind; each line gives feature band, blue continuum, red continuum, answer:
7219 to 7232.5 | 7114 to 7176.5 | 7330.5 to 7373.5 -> 0.6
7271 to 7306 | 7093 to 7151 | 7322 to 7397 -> 2.0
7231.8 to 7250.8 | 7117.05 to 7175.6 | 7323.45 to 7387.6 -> 1.4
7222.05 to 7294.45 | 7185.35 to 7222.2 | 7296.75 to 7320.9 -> -2.9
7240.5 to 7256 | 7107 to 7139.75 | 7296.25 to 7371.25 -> 0.3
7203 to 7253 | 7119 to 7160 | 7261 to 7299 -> 1.7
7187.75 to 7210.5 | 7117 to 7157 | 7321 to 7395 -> 2.0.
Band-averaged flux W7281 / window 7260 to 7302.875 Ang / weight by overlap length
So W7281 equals 11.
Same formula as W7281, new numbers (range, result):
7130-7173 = 10.9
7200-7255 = 10.6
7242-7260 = 11.3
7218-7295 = 11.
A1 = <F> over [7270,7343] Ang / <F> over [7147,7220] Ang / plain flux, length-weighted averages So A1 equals 1.05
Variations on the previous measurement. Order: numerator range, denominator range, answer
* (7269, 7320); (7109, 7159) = 0.97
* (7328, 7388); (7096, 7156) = 1.09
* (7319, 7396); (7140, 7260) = 1.07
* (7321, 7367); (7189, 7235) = 1.11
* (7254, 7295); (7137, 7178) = 1.01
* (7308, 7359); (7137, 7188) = 1.08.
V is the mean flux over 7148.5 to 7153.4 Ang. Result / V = 11.1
